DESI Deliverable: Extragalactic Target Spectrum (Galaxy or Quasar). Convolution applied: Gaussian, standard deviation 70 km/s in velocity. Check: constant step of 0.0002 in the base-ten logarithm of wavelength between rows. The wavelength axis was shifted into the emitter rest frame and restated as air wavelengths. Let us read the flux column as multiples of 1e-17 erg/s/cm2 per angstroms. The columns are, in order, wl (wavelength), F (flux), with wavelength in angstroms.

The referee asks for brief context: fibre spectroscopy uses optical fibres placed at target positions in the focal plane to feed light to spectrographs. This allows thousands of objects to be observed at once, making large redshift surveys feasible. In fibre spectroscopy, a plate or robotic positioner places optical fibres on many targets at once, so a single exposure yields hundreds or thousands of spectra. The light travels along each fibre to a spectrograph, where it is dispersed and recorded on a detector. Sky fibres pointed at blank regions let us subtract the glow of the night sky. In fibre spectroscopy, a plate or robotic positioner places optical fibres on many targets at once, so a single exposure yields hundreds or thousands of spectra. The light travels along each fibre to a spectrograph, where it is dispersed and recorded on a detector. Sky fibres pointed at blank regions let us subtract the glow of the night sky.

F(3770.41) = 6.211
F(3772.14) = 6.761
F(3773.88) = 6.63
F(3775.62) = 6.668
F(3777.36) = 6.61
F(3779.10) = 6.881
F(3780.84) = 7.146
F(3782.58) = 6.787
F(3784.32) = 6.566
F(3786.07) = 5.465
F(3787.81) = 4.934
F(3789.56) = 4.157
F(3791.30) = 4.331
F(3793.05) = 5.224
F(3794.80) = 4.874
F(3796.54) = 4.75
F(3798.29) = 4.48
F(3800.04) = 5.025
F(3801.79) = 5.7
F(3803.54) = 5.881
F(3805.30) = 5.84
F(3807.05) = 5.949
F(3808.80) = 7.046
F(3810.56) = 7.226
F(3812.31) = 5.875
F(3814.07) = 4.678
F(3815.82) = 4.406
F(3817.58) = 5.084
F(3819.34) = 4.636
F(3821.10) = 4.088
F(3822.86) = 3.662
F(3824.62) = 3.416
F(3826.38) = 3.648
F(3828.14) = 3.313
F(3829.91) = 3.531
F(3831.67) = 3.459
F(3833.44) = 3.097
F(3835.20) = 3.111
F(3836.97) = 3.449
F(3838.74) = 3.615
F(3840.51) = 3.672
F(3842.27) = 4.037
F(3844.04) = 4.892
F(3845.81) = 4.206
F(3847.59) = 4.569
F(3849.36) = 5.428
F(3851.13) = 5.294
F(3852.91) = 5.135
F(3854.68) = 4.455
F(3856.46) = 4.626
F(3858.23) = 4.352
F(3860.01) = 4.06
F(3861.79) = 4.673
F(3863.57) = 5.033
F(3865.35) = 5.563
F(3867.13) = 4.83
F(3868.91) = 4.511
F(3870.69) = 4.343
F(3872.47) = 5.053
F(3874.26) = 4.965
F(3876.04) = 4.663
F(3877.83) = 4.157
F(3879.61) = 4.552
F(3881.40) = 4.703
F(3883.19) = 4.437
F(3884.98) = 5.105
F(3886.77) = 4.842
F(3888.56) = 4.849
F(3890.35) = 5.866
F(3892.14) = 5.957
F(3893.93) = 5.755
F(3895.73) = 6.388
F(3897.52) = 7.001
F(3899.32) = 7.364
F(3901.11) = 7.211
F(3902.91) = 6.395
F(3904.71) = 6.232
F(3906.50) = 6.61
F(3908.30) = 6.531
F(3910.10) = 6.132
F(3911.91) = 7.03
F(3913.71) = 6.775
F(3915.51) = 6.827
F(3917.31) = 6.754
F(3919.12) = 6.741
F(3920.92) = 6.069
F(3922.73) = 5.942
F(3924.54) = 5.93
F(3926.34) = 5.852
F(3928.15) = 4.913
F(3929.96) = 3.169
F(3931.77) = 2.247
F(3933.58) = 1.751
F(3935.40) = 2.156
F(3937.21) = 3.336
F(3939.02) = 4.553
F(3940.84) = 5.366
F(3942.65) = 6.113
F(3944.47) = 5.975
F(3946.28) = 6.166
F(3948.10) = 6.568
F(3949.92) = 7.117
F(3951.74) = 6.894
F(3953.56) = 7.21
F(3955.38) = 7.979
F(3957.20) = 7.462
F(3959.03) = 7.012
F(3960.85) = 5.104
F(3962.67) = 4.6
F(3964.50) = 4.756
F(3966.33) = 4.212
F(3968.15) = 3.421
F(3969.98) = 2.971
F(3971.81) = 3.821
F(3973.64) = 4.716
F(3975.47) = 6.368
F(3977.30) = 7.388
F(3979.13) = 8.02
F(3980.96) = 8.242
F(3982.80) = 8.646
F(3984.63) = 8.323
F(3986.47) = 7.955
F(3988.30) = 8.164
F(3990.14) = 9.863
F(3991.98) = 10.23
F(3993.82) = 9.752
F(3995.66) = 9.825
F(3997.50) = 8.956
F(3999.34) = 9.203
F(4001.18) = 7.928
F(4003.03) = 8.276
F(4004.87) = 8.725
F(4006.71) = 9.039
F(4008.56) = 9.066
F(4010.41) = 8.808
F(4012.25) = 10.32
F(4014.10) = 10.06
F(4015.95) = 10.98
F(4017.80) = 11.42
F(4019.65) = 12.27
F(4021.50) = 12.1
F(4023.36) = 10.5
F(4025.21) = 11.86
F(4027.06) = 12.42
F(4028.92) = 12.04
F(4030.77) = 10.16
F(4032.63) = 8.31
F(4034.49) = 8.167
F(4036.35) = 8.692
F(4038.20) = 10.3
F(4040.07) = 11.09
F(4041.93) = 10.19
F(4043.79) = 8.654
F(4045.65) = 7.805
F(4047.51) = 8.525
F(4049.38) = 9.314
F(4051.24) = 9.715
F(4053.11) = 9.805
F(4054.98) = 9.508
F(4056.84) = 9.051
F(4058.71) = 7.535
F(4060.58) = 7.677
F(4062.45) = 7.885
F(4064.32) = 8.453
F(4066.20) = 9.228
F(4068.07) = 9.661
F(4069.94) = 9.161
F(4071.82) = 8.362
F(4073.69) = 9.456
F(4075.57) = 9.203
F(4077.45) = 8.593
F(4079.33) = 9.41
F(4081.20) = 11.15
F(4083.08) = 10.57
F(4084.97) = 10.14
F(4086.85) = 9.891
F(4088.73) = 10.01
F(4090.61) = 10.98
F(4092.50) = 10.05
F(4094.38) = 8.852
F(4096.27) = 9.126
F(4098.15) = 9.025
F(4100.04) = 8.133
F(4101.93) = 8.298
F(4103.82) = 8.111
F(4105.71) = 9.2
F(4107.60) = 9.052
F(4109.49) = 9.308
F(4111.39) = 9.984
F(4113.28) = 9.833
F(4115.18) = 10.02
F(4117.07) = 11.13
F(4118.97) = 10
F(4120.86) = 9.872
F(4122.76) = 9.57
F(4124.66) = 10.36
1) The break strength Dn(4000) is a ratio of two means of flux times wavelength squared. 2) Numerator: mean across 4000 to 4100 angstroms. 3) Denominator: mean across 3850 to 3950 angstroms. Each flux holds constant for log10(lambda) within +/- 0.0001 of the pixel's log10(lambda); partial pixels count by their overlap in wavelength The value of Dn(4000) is 1.9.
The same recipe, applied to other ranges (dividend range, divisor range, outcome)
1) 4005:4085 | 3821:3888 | 2.45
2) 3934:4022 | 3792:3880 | 1.72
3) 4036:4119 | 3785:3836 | 2.26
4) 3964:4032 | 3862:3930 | 1.61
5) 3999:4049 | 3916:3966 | 1.88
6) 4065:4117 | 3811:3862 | 2.53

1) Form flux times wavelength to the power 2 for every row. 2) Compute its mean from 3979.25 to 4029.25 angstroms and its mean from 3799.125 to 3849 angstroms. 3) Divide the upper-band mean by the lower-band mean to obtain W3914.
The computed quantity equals 2.4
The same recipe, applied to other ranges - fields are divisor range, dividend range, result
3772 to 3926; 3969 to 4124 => 1.93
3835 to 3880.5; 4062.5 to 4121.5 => 2.35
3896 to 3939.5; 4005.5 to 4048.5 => 1.92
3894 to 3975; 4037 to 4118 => 1.78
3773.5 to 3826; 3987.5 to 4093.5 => 2.00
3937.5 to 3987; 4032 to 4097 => 1.59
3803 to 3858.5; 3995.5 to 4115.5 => 2.35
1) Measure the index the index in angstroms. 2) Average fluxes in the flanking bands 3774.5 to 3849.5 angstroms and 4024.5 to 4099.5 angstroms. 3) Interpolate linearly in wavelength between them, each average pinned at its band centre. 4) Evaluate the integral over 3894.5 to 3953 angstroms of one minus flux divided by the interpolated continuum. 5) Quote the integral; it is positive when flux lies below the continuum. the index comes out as 9.8 angstroms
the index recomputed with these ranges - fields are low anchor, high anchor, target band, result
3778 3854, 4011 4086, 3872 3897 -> 4.7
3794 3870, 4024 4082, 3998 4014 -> -1.1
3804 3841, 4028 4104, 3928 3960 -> 7.3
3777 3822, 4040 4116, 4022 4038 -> -3.2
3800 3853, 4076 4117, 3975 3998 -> -3.3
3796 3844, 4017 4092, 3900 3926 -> 0.3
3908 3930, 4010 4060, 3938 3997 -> 8.1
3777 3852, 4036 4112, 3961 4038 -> -4.6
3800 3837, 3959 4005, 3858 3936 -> 6.7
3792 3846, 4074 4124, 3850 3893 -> 5.3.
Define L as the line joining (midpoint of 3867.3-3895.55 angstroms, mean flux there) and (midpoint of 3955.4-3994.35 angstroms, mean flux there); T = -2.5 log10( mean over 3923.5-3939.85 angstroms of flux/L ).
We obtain 0.479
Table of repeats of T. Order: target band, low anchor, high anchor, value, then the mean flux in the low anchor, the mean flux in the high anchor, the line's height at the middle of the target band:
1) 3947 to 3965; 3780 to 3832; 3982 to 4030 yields 0.31 mag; 5.05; 9.88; 8.68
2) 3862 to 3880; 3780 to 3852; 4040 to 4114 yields 0.20 mag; 4.79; 9.23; 5.72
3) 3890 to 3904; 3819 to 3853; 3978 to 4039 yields -0.09 mag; 3.98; 9.65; 5.98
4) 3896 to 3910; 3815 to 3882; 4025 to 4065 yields -0.17 mag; 4.32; 9.38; 5.72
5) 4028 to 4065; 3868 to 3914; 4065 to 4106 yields -0.06 mag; 5.66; 9.39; 8.64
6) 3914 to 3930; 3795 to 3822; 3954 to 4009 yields 0.11 mag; 5.36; 7.32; 6.65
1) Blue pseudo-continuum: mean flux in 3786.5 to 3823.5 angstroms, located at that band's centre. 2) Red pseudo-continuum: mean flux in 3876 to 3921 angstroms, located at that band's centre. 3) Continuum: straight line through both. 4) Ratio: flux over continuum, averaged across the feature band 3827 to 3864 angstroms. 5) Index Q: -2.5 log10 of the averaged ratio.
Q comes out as 0.30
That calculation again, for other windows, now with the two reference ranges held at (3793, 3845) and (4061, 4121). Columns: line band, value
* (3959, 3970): 0.499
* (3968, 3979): 0.395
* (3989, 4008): -0.179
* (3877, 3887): 0.228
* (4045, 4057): -0.052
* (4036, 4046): -0.128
